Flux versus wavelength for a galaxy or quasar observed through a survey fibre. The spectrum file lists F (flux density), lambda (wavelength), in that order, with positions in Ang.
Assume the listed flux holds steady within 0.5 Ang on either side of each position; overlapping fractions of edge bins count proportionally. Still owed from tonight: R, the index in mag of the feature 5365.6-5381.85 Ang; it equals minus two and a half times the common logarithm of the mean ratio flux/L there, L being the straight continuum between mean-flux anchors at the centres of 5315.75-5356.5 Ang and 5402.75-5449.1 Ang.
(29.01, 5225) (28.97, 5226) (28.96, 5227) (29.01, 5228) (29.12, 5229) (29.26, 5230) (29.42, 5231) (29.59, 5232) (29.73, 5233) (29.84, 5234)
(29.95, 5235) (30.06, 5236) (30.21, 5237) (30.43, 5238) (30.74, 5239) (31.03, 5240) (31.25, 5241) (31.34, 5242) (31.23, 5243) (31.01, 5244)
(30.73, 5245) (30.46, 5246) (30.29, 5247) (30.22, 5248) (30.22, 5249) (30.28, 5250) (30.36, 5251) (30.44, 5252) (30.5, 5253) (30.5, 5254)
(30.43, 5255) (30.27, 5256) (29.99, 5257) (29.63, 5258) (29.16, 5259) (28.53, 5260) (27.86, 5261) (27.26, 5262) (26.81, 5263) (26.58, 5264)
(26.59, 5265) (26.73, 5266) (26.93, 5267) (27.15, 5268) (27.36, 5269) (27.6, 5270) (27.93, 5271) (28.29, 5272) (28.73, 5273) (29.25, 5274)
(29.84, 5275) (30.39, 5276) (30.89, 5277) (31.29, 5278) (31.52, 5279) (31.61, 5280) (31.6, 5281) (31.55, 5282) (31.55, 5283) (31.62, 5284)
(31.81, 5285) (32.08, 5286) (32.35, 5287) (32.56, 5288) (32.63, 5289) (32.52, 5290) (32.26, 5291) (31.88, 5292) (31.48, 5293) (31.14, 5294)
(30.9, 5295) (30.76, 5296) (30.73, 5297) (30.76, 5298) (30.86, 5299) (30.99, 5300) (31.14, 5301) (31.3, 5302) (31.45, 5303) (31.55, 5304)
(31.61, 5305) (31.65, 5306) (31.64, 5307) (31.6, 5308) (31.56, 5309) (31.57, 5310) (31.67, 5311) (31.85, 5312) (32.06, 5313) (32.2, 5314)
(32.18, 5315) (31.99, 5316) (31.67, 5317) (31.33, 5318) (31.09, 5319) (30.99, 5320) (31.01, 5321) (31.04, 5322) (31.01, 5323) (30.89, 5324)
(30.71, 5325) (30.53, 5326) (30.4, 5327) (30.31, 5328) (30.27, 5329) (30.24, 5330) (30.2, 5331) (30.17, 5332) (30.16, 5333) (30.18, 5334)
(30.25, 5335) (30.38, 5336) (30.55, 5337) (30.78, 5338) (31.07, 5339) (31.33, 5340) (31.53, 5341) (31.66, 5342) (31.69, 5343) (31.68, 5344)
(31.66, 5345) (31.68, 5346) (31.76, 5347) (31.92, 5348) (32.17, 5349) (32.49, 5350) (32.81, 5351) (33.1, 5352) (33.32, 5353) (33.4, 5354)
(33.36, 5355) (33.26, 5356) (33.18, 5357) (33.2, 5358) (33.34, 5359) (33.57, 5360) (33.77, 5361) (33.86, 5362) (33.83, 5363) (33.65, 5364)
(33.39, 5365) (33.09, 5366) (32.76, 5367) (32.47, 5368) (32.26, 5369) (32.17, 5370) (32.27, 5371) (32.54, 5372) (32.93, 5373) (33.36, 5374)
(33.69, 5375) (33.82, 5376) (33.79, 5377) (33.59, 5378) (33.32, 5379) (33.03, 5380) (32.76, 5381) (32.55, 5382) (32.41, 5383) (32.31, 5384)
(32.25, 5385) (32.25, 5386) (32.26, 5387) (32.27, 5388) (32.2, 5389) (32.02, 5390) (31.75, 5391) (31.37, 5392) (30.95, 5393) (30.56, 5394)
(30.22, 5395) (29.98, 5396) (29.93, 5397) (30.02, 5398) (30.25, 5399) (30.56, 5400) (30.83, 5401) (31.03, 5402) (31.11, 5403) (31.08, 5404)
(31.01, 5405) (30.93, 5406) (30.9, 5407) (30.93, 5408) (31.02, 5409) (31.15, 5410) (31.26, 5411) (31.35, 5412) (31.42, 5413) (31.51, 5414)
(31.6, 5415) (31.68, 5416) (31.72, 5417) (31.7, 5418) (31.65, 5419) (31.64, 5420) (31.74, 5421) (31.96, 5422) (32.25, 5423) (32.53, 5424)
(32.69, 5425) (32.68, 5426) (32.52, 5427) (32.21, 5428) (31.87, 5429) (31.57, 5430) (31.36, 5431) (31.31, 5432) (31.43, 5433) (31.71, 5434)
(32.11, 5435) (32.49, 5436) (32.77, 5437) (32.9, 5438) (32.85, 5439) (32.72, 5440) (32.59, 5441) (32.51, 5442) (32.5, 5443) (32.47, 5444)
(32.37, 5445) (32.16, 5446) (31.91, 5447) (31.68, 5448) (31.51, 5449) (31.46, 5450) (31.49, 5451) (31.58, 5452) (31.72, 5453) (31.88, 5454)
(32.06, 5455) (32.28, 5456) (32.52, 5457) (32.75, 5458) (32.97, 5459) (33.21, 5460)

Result -0.05 mag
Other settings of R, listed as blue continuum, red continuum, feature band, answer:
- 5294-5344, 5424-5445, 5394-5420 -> 0.034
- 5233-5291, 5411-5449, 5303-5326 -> -0.029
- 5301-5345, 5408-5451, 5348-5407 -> -0.026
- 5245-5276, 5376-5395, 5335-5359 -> -0.028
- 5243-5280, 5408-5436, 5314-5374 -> -0.046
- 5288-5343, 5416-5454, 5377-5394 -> -0.021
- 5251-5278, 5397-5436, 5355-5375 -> -0.088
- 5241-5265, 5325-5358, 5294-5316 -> -0.024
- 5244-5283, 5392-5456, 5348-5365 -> -0.086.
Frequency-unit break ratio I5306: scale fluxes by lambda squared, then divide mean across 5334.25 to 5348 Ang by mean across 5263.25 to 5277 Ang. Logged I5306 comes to 1.1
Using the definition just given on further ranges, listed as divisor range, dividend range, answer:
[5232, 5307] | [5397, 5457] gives 1.11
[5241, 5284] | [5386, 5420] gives 1.11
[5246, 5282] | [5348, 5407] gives 1.15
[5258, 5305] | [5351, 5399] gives 1.12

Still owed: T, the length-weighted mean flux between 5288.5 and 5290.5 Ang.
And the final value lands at 32.6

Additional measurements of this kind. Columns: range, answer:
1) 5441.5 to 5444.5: 32.5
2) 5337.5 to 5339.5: 30.9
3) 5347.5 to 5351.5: 32.3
